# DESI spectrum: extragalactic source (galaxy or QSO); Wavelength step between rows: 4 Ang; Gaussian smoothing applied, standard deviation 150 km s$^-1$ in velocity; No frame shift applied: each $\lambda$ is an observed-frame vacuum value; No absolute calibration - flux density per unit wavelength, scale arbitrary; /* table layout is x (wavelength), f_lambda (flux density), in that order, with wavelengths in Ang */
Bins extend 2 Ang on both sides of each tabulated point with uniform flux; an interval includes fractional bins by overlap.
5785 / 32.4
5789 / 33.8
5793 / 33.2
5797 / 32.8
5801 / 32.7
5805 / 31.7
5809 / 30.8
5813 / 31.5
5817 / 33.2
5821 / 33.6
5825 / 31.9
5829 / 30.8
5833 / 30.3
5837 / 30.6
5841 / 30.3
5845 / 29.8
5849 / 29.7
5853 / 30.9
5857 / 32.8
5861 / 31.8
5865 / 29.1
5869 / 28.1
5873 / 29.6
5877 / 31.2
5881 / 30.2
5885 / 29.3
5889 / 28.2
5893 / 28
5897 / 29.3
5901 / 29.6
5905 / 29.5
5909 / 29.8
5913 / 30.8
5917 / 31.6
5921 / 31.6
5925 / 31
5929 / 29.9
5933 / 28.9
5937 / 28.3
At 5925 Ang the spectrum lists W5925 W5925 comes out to 31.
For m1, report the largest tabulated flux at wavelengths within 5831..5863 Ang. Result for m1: 32.8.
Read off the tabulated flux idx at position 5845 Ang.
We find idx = 29.8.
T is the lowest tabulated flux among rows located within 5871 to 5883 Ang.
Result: 29.6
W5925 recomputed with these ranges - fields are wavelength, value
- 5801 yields 32.7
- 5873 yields 29.6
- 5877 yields 31.2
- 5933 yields 28.9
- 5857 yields 32.8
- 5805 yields 31.7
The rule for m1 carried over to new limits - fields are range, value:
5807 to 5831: 33.6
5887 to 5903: 29.6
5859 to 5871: 31.8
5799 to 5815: 32.7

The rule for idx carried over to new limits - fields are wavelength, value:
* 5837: 30.6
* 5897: 29.3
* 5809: 30.8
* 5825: 31.9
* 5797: 32.8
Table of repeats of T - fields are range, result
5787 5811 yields 30.8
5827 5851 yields 29.7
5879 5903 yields 28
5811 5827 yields 31.5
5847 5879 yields 28.1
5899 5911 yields 29.5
